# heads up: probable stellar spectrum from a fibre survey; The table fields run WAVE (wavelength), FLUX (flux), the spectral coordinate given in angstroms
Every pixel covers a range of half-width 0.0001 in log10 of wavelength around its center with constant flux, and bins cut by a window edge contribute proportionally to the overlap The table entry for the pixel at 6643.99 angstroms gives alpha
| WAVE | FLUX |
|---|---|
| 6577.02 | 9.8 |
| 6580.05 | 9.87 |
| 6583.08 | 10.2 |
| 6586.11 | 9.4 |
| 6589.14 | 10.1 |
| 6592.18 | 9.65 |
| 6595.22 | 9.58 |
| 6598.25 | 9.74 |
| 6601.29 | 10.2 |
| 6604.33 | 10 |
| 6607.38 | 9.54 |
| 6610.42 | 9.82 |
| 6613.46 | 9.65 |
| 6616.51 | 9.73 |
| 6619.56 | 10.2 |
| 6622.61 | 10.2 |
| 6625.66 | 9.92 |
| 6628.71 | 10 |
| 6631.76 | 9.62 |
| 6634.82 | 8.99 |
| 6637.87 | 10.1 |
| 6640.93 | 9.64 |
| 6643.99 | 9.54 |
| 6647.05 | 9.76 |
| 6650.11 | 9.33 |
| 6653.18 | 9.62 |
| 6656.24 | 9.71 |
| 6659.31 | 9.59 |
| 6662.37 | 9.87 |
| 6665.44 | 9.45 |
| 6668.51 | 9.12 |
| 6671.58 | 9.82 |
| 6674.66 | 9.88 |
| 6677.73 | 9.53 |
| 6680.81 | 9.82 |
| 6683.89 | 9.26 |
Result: 9.54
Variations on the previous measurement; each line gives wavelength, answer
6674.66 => 9.88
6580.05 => 9.87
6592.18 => 9.65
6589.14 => 10.1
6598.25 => 9.74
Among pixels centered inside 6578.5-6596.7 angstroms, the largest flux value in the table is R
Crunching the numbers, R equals 10.2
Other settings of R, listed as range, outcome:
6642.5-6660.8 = 9.76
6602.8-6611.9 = 10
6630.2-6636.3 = 9.62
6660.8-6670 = 9.87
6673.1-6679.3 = 9.88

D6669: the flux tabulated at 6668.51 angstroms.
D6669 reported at 9.12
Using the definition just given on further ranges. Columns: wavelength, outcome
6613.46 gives 9.65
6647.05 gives 9.76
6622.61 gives 10.2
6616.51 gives 9.73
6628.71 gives 10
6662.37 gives 9.87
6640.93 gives 9.64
